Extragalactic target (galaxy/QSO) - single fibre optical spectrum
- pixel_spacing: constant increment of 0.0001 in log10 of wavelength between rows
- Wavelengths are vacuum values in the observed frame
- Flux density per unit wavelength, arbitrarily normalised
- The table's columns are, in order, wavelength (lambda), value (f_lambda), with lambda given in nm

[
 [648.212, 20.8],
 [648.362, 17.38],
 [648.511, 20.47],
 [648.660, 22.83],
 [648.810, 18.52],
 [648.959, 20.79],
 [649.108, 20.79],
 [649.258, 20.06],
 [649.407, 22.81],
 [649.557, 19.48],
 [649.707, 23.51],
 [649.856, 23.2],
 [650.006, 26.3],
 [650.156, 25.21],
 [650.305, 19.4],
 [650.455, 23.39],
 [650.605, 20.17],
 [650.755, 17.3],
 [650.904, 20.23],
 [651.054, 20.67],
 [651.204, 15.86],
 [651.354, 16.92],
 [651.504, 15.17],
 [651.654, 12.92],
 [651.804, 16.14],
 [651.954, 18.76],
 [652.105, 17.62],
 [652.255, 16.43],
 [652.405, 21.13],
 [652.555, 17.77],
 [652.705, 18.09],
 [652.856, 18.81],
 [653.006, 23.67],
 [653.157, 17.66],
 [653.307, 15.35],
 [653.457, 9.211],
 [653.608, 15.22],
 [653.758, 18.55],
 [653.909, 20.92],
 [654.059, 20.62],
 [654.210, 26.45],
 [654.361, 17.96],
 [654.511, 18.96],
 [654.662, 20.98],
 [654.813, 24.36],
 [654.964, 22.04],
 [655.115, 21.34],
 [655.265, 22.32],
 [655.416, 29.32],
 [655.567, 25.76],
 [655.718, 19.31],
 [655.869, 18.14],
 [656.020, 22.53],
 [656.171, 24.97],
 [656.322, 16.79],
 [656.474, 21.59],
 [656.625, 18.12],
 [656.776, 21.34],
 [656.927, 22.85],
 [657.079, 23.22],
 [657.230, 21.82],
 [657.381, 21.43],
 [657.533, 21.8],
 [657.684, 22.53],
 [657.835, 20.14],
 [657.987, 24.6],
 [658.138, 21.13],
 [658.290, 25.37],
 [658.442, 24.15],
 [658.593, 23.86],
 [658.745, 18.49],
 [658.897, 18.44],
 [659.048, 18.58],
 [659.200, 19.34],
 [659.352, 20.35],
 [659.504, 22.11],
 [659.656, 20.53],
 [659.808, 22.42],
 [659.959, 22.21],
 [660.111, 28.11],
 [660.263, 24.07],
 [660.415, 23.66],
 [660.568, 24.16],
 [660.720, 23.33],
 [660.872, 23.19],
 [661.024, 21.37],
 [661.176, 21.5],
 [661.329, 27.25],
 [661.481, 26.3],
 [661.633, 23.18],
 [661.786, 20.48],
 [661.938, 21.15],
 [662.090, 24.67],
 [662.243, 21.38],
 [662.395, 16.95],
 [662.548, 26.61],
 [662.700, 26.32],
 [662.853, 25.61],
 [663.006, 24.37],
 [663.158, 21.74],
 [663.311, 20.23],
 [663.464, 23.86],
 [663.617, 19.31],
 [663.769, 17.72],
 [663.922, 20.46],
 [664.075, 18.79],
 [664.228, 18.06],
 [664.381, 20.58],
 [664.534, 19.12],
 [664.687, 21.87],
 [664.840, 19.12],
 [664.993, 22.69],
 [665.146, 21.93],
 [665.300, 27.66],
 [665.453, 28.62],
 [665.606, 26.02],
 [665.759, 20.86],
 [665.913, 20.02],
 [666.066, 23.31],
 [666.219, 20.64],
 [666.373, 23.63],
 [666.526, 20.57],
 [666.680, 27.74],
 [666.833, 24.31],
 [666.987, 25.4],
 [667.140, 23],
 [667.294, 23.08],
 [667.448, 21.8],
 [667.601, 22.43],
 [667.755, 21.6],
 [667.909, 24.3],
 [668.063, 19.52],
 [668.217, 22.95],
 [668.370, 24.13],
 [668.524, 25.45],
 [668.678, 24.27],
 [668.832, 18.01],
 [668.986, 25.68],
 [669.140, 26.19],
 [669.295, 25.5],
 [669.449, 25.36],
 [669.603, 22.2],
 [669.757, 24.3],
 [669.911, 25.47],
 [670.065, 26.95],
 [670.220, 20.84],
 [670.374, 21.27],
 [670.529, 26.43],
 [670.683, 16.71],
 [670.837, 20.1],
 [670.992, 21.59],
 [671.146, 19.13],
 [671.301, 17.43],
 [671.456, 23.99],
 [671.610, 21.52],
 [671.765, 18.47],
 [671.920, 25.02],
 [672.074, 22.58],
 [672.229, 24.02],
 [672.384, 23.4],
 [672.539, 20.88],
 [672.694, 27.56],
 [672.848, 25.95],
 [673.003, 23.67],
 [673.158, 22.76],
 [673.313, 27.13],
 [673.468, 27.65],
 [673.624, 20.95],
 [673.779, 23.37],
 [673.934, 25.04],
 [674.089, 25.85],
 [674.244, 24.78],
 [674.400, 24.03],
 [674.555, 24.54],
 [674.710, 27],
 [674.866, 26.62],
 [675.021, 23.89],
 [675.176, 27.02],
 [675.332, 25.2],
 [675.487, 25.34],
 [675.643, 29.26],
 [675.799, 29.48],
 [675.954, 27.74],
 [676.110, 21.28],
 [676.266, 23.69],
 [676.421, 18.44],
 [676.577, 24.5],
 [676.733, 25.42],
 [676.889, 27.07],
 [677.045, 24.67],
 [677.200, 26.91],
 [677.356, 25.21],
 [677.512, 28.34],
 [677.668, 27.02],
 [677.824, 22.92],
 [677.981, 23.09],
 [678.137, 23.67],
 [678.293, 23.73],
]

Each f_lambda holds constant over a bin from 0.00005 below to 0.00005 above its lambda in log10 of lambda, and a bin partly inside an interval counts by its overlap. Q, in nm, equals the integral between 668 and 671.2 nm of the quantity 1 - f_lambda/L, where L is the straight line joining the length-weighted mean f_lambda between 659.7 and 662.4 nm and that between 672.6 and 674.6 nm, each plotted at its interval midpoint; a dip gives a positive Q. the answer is 0.174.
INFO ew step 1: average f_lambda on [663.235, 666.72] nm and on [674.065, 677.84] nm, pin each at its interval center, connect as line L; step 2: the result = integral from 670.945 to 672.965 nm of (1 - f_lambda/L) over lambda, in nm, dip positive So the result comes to 0.14 nm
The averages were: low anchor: 21.8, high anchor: 25.5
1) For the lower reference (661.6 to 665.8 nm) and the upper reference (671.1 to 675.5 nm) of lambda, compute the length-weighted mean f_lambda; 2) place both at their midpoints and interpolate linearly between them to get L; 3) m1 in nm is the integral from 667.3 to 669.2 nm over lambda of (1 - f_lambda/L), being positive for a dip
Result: 0.00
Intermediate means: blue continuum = 22.1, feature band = 23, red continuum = 24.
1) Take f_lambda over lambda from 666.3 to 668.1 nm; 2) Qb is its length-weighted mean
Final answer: 23.2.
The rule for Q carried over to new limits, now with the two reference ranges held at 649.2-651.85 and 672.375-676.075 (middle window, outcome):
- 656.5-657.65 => -0.005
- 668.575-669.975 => 0.007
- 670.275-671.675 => 0.212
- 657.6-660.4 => -0.020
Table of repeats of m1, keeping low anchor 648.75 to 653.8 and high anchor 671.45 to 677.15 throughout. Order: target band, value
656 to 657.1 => -0.05 nm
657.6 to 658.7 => -0.12 nm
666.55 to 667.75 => -0.04 nm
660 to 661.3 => -0.15 nm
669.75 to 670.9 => 0.05 nm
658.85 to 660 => 0.03 nm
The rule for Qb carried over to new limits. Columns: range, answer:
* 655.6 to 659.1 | 21.4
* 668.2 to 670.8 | 23.6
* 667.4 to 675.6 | 23.6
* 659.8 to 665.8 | 22.7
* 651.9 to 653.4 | 18.4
